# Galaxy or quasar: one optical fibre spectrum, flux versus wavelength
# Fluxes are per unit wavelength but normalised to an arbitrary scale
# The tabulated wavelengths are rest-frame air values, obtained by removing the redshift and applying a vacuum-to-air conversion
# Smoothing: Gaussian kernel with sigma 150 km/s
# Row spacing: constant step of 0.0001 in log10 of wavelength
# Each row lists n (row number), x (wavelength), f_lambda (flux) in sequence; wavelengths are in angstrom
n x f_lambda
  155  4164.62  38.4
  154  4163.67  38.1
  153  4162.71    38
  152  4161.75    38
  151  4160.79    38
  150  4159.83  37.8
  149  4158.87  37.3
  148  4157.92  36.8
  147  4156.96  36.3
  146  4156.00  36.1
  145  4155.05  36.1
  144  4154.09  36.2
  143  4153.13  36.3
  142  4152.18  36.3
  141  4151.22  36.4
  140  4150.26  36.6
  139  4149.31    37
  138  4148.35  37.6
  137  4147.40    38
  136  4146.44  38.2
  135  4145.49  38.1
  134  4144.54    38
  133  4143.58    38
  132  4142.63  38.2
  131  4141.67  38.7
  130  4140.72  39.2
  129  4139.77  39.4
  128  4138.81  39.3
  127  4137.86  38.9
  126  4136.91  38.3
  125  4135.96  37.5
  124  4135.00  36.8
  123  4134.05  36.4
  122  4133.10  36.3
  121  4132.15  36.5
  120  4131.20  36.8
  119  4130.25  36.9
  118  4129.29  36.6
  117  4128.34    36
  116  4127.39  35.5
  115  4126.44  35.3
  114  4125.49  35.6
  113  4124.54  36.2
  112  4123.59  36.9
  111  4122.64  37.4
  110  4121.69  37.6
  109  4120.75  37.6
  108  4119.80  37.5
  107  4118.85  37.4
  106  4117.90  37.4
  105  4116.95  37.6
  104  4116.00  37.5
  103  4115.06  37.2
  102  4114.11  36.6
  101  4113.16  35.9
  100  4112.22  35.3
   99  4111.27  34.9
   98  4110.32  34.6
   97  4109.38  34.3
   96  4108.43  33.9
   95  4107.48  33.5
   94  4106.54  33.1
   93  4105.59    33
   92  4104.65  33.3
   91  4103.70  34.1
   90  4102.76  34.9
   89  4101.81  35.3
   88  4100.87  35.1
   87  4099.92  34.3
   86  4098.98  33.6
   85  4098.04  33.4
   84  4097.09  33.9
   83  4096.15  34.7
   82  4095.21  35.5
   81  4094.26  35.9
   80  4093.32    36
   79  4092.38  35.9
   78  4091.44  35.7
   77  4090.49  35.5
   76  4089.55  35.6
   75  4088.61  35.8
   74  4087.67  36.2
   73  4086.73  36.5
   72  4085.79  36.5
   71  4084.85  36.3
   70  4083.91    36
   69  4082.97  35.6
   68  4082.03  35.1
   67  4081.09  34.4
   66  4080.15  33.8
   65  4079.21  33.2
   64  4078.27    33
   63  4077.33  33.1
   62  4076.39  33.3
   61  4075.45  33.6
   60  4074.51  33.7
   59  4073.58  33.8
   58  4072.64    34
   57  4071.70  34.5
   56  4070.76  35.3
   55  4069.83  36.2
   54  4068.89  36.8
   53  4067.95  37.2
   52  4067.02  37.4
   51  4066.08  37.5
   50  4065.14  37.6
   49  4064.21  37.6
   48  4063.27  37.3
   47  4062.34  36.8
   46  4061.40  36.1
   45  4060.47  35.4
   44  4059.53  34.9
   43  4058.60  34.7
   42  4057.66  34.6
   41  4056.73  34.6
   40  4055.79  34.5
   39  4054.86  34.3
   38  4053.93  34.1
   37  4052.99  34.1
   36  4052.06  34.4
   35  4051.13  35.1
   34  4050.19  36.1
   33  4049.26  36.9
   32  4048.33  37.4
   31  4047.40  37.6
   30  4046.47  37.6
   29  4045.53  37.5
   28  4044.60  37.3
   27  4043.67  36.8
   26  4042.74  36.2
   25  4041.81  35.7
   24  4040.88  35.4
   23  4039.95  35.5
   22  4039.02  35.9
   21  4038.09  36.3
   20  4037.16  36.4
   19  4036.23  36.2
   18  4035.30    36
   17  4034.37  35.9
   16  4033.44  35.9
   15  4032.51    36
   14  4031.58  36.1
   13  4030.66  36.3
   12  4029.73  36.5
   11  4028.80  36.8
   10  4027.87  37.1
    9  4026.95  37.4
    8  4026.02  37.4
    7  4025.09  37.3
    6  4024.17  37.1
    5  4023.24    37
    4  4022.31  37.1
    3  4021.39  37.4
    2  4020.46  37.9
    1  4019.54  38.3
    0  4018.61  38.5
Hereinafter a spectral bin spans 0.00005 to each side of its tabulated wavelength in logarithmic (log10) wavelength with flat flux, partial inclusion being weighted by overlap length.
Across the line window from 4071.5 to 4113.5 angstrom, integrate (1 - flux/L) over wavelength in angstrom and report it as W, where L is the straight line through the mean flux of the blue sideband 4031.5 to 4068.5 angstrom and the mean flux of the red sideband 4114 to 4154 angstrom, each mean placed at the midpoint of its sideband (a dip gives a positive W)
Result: 2.3 angstrom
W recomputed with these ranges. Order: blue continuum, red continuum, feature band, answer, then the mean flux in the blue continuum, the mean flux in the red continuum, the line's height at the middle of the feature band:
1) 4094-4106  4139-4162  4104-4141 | -0.7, 34.4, 37.5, 35.7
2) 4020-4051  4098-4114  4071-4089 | 0.3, 36.6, 34.3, 35.2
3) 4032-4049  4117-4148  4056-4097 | 1.6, 36.4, 37.4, 36.8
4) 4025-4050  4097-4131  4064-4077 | 0.2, 36.6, 35.6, 36.1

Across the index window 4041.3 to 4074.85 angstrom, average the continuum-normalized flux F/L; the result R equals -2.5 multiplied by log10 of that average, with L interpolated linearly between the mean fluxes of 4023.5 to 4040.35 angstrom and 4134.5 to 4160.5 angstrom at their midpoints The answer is 0.02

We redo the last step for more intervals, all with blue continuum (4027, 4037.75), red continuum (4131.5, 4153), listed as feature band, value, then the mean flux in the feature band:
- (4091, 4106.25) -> 0.08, 34.6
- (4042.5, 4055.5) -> 0.01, 36.1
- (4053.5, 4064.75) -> 0.04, 35.5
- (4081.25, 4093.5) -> 0.03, 35.9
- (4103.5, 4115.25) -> 0.08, 34.5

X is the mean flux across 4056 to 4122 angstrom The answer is 35.4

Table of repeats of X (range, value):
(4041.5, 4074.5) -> 35.9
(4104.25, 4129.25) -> 35.8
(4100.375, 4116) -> 34.8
